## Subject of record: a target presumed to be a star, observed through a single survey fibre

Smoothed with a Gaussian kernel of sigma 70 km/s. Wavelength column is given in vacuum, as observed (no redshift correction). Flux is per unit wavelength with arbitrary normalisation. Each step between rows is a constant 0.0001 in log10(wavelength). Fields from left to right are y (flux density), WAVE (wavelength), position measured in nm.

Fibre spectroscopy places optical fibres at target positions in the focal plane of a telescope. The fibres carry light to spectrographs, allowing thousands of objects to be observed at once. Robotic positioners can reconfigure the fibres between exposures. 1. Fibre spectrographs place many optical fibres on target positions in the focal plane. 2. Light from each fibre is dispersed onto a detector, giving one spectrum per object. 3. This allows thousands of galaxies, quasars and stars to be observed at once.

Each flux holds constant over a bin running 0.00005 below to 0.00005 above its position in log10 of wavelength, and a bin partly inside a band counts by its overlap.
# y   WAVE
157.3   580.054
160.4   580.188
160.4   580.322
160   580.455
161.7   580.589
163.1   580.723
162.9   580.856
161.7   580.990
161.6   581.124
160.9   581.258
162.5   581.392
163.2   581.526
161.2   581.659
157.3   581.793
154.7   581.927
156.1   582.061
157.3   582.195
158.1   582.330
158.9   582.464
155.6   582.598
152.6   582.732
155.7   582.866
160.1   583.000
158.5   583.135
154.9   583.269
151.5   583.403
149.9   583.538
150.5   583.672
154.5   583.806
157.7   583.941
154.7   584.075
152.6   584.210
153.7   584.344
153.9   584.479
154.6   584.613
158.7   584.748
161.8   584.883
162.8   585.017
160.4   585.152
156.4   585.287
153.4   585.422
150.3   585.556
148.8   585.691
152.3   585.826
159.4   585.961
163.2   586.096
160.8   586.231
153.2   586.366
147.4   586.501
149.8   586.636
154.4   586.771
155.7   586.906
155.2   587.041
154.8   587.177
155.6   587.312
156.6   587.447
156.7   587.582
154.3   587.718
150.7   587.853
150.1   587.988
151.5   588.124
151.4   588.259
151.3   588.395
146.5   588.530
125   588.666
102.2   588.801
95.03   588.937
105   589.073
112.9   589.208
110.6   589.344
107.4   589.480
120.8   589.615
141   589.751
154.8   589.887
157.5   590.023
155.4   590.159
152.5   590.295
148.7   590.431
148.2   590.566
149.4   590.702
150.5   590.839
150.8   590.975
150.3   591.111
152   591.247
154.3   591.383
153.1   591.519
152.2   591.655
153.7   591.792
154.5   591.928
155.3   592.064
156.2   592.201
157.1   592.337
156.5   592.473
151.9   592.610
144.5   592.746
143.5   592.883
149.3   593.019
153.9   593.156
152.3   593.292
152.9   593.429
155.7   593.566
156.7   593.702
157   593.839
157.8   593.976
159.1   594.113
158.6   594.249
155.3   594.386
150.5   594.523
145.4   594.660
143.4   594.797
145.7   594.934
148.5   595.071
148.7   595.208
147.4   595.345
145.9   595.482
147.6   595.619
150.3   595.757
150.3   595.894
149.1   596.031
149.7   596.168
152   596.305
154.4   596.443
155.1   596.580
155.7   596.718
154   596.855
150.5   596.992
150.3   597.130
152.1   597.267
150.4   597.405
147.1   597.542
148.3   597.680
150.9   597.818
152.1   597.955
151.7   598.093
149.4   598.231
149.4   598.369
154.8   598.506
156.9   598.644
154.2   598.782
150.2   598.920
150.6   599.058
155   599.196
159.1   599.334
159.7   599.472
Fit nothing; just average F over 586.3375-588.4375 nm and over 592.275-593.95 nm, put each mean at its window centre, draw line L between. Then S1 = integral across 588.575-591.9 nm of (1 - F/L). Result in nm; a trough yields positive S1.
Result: 0.33 nm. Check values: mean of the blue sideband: 153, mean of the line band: 138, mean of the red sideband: 153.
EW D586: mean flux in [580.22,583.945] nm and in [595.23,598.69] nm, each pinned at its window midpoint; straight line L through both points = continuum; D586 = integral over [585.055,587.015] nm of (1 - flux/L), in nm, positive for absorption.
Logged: 0.02 nm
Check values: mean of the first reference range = 158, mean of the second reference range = 151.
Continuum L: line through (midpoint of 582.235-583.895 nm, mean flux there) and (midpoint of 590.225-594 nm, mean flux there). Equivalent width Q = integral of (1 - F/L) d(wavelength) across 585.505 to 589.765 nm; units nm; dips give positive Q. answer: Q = 0.32 nm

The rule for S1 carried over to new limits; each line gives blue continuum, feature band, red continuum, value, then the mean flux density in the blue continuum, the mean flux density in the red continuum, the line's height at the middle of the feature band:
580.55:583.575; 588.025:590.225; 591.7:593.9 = 0.34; 158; 153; 155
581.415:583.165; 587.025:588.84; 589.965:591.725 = 0.07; 158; 152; 154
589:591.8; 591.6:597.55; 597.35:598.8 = -0.20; 142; 151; 147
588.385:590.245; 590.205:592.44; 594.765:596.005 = -0.31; 127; 148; 134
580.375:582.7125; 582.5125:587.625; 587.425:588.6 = 0.01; 160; 152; 155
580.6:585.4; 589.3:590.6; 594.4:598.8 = 0.12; 157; 150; 154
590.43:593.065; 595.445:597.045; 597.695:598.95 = 0.01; 152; 152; 152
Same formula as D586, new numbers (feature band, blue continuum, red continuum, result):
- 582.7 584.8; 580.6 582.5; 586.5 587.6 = 0.04 nm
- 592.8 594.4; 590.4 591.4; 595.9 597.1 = -0.03 nm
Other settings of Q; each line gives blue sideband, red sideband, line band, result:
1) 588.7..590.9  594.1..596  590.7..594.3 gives -0.32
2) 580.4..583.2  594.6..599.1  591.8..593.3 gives 0.01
